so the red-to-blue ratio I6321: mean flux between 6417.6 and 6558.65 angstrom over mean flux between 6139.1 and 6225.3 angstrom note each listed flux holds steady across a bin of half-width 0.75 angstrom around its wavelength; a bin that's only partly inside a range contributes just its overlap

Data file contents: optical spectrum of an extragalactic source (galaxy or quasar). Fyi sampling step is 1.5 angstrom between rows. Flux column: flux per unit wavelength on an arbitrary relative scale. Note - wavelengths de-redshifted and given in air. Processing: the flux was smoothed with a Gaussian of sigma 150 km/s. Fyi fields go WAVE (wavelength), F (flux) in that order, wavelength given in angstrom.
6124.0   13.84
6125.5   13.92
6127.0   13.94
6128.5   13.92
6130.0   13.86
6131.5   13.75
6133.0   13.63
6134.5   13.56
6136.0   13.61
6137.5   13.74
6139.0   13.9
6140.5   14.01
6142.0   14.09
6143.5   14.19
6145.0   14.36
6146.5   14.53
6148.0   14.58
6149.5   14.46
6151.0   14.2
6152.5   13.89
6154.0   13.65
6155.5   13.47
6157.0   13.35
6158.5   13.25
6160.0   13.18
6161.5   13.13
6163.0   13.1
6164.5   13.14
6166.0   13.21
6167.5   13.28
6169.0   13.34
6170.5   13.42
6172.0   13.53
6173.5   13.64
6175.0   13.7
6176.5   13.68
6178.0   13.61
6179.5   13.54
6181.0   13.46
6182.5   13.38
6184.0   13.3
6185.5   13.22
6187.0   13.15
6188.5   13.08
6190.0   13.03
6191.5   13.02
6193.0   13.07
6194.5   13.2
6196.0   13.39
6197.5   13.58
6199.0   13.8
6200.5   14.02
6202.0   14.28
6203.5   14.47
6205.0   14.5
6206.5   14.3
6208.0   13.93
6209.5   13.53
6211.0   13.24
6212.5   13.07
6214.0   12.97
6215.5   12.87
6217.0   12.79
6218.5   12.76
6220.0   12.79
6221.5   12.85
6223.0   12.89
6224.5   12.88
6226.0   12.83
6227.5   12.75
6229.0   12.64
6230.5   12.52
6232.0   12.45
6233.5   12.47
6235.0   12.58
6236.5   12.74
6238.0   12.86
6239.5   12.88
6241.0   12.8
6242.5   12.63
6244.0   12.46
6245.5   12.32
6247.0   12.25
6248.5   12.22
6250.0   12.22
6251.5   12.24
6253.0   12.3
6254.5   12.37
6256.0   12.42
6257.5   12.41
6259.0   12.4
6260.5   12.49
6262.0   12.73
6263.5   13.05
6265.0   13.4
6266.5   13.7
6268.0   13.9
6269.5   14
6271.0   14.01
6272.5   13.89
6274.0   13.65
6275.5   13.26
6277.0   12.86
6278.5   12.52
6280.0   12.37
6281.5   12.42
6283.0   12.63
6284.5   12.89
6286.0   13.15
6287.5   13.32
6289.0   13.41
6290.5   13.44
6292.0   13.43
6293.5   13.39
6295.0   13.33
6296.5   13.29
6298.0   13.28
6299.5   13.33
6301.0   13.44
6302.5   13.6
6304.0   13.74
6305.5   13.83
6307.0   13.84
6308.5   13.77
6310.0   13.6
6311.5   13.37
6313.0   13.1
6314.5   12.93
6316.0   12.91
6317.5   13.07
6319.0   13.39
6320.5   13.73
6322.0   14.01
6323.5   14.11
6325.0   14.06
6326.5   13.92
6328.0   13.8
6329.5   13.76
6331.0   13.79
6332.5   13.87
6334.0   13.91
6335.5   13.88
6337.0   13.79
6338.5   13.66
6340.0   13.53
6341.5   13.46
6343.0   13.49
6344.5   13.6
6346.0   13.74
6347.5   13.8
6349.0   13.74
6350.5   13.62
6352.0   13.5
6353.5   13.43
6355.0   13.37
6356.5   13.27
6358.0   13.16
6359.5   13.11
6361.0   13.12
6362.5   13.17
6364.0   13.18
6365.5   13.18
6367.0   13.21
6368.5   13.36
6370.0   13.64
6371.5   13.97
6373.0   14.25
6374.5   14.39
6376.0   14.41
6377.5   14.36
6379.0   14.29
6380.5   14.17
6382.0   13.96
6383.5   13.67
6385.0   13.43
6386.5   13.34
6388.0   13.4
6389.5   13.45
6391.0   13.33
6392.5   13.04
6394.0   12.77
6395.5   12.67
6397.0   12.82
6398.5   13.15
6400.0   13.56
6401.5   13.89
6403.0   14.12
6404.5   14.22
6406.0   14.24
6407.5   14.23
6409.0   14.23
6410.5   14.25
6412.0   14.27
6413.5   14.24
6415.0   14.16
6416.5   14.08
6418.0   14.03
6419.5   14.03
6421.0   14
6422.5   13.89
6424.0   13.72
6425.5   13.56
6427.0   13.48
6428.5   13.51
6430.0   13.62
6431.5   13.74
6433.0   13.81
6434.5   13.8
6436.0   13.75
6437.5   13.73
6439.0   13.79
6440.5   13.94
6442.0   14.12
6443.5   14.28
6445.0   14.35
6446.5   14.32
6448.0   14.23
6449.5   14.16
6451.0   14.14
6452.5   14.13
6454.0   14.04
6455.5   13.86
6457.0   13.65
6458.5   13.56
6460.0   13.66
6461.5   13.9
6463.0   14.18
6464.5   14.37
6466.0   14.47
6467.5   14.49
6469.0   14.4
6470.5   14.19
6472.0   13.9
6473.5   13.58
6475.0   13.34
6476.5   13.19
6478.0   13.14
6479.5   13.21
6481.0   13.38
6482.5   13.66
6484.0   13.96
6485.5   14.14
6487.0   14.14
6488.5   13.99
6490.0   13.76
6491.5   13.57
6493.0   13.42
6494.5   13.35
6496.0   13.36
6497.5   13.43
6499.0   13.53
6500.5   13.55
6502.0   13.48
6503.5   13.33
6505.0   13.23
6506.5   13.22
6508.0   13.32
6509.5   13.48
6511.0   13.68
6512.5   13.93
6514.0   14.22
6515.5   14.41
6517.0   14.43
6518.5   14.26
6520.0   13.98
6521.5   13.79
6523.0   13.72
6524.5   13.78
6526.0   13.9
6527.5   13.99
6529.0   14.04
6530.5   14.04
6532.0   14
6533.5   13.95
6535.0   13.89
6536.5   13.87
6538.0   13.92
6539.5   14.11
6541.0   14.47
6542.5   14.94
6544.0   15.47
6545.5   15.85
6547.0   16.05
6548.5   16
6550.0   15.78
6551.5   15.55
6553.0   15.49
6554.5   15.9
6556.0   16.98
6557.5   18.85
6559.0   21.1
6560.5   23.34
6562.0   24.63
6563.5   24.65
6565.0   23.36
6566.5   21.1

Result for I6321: 1.0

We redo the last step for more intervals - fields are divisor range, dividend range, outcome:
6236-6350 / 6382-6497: 1.04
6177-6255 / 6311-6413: 1.04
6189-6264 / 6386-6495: 1.07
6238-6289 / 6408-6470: 1.09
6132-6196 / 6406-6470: 1.03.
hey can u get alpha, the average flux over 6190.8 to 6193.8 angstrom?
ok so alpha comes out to 13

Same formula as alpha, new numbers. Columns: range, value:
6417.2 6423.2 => 14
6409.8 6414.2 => 14.3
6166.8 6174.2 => 13.4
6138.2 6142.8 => 14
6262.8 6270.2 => 13.6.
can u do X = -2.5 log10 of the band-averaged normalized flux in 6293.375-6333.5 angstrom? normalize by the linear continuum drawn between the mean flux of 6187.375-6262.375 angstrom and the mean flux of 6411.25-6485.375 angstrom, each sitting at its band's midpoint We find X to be -0.02 mag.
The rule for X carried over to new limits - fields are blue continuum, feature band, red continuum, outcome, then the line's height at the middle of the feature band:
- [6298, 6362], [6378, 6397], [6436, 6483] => 0.022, 13.7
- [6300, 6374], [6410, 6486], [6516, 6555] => 0.017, 14.1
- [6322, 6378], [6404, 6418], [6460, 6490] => -0.034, 13.8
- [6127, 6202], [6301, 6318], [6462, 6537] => 0.020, 13.7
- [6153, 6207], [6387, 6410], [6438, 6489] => 0.023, 13.8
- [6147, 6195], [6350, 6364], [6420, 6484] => 0.035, 13.7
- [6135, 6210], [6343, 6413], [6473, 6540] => 0.005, 13.7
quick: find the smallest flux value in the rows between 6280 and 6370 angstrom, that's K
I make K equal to 12.37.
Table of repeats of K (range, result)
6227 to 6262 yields 12.22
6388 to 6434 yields 12.67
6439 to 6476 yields 13.34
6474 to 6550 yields 13.14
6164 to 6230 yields 12.64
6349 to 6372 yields 13.11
